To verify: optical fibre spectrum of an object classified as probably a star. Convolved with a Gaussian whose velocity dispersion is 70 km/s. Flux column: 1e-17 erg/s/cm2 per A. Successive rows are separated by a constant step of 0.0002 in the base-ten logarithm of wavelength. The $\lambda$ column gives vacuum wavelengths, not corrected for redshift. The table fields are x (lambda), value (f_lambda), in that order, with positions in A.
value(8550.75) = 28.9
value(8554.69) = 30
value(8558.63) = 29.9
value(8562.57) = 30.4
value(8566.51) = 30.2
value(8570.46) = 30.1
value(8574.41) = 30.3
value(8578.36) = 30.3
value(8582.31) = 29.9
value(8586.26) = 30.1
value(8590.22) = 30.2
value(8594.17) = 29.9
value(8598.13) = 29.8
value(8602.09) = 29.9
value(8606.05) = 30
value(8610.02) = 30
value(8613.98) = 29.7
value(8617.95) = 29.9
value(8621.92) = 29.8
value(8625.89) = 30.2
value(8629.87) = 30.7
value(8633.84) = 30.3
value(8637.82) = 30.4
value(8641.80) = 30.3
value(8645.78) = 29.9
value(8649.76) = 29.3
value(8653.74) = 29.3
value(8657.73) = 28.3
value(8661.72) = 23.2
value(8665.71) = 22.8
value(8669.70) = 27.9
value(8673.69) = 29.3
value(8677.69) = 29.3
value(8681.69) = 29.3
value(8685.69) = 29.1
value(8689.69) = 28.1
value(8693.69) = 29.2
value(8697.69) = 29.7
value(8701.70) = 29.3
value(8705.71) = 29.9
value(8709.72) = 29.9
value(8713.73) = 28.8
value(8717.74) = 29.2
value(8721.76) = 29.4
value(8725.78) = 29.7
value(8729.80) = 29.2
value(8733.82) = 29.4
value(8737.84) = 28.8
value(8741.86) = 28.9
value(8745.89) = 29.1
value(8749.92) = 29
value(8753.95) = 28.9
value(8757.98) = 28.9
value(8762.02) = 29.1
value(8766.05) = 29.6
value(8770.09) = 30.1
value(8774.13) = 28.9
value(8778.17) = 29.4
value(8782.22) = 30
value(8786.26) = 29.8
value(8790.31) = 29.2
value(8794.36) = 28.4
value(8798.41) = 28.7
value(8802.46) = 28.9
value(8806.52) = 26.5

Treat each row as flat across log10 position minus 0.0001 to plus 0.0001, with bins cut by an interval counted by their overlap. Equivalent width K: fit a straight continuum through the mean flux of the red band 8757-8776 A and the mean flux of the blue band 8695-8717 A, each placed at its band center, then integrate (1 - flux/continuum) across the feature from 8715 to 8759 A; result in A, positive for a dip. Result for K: 0.4 A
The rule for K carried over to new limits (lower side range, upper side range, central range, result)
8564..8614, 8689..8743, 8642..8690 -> 2.47 A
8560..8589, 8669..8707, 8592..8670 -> 1.48 A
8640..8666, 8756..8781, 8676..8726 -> -1.40 A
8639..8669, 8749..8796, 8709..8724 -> -0.40 A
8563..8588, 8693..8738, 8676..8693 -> 0.35 A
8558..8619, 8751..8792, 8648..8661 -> 0.62 A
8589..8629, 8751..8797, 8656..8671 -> 2.19 A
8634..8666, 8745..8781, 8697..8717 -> -0.48 A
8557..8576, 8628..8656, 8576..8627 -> 0.22 A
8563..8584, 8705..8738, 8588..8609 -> 0.06 A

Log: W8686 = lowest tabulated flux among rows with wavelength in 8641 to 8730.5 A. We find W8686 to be 22.8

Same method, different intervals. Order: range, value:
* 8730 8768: 28.8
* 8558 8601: 29.8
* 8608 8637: 29.7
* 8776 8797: 28.4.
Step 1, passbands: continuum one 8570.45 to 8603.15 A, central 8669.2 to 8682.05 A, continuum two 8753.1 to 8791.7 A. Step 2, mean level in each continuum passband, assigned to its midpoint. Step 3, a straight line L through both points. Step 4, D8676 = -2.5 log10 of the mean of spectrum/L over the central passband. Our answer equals 0.03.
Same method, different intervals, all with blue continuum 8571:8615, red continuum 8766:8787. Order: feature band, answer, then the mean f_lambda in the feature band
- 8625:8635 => -0.02 mag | 30.4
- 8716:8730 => 0.01 mag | 29.4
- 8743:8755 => 0.03 mag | 29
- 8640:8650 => 0.00 mag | 29.9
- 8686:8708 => 0.02 mag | 29.2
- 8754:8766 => 0.02 mag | 29.1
